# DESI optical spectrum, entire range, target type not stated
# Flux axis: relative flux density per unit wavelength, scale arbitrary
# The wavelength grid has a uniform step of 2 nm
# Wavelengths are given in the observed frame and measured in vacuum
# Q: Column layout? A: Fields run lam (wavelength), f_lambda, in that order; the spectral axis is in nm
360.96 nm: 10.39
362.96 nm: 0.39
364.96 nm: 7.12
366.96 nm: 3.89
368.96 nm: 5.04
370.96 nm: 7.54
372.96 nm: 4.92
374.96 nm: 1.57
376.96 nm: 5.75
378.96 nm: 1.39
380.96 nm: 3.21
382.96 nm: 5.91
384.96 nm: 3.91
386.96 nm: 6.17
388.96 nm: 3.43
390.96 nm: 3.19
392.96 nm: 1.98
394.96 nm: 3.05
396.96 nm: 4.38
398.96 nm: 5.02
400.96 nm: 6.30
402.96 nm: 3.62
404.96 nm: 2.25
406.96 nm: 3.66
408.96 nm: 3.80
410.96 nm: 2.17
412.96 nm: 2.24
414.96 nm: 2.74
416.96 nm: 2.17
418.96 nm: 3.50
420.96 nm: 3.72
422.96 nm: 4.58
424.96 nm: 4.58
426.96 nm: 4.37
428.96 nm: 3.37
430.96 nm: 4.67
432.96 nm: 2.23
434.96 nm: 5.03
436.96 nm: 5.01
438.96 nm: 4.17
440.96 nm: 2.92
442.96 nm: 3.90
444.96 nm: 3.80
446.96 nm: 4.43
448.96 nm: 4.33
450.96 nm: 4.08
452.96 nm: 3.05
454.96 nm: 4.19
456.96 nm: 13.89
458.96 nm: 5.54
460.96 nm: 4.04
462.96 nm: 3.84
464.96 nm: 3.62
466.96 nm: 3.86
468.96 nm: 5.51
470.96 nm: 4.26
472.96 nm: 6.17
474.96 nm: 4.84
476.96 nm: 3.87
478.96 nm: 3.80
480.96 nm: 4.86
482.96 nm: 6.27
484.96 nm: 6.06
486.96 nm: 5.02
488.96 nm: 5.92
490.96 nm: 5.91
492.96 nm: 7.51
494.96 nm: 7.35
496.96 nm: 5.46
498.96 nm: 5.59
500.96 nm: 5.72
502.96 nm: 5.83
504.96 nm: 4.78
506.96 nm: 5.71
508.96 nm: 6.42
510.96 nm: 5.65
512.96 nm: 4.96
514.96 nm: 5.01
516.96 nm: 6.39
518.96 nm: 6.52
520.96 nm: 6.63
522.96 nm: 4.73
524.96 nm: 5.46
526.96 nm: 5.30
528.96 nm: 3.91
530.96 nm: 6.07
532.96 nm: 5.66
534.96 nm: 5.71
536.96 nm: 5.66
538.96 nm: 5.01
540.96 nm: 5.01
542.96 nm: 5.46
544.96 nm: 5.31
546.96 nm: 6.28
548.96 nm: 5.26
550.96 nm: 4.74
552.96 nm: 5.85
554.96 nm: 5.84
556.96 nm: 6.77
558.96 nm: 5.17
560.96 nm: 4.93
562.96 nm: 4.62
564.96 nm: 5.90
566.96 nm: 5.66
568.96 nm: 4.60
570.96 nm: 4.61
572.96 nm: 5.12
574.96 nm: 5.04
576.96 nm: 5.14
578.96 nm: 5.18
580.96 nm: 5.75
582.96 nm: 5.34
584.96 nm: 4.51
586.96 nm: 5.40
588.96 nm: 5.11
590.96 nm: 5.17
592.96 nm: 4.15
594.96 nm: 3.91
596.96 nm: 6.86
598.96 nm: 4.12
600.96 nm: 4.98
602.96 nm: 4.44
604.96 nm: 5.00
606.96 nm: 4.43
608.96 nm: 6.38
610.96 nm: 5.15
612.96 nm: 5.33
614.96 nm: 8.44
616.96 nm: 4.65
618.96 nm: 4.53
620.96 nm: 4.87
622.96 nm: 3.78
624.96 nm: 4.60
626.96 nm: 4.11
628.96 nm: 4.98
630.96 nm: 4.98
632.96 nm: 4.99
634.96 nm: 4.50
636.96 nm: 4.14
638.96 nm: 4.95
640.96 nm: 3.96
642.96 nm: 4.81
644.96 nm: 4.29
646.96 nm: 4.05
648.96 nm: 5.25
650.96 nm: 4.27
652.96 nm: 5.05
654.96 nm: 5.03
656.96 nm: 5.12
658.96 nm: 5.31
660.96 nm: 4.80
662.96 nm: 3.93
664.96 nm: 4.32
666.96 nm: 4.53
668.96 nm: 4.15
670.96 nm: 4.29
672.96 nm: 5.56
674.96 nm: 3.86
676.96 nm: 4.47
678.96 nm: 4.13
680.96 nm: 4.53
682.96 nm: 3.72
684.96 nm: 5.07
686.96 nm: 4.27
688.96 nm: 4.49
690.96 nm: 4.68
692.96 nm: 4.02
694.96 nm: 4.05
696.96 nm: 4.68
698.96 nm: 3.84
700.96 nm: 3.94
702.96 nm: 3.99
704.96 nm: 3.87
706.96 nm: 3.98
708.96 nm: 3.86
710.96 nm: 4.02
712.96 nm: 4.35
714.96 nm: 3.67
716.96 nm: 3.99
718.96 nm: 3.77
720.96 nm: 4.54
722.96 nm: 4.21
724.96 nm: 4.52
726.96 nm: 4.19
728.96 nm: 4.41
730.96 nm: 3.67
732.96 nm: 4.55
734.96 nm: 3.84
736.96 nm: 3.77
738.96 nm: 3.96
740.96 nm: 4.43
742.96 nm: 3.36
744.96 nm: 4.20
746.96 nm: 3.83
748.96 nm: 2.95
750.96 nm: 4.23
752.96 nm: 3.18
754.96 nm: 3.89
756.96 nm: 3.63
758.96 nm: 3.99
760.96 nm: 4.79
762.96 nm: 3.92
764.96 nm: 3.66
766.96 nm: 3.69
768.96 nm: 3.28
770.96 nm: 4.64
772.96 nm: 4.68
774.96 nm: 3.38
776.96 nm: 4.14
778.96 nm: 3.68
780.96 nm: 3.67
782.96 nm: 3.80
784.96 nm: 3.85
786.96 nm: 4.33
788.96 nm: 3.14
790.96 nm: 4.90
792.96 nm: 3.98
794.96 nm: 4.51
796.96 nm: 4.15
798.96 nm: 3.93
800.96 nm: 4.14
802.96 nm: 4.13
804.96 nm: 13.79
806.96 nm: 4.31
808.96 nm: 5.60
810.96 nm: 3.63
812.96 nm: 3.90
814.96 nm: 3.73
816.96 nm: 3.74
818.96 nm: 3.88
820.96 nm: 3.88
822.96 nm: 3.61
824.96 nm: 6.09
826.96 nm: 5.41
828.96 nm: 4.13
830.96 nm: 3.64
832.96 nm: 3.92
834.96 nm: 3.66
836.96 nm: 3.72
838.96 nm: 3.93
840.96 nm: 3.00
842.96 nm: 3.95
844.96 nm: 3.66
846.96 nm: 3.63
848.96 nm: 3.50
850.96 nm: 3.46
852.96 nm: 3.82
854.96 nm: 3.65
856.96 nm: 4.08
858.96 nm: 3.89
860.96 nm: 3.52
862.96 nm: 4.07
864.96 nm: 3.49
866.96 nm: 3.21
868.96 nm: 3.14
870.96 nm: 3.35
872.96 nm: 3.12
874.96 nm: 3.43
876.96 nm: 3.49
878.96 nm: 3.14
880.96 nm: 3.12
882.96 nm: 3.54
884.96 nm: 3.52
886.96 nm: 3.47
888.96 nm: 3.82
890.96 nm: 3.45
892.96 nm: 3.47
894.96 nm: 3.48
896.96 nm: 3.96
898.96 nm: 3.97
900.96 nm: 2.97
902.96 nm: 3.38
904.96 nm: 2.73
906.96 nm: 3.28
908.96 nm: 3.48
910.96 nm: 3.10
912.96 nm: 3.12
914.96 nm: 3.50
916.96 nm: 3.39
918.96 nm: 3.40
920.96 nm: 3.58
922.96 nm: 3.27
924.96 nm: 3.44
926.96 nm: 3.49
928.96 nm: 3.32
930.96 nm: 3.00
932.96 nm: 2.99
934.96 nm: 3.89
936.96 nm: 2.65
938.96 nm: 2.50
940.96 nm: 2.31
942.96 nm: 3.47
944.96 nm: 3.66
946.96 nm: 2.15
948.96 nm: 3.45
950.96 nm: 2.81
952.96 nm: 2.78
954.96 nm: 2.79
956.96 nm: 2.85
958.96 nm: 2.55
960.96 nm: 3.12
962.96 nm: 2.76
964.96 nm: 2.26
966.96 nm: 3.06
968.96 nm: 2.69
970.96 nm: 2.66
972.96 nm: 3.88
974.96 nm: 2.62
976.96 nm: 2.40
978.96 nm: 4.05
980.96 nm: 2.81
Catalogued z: 0.227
